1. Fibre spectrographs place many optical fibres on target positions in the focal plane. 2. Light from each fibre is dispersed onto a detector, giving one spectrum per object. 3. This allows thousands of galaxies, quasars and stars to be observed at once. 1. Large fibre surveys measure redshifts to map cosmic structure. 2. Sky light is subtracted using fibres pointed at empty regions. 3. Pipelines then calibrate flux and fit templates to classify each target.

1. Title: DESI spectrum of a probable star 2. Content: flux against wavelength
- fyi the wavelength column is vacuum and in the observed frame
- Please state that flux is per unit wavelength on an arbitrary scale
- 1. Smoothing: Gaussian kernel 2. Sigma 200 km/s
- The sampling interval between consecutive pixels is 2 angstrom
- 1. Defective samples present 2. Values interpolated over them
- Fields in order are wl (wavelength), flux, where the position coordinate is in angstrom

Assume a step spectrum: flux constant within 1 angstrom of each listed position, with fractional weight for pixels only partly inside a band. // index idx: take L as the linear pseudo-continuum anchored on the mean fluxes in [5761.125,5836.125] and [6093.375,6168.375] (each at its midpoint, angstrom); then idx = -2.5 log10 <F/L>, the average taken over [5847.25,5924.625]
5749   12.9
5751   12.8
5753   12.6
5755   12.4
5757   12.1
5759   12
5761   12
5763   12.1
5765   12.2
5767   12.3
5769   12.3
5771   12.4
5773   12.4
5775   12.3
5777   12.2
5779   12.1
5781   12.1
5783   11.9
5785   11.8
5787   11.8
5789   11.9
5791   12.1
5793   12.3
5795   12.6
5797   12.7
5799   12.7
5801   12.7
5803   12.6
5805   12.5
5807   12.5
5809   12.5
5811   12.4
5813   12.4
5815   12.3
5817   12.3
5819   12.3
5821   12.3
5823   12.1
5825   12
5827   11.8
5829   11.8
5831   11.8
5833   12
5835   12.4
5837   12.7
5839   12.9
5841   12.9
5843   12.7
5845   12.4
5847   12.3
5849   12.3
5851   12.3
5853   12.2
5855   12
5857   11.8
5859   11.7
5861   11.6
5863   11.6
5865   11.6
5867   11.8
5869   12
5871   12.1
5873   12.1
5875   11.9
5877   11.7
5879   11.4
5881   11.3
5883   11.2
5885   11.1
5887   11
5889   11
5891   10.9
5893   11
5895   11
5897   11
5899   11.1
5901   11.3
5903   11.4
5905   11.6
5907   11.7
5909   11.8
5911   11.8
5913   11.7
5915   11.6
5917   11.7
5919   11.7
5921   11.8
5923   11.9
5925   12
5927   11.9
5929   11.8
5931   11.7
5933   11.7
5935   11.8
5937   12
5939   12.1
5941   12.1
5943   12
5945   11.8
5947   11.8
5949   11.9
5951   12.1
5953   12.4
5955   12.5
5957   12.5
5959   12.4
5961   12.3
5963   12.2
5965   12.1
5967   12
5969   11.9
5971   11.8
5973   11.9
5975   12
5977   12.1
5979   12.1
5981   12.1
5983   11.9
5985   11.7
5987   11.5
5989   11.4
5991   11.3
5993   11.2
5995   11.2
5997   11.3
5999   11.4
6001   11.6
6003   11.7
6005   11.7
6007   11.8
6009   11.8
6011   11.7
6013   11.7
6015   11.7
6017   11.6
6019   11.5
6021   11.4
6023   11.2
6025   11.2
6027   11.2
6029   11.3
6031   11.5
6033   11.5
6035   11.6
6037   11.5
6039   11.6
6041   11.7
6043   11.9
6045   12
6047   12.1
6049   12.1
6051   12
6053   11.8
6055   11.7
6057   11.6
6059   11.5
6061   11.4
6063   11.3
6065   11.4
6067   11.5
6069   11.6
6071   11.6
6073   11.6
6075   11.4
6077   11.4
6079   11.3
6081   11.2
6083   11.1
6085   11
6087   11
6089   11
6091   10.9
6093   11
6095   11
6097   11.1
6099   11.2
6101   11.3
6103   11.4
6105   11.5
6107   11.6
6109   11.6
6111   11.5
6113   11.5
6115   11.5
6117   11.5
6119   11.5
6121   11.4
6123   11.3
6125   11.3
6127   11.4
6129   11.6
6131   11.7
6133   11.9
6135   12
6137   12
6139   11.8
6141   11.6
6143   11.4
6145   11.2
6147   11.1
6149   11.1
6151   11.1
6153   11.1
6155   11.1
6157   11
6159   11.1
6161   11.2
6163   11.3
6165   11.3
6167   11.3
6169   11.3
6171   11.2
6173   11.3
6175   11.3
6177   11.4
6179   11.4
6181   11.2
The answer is 0.04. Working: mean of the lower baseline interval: 12.2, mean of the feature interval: 11.6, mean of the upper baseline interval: 11.4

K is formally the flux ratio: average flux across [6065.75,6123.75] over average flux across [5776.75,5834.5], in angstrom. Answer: 0.9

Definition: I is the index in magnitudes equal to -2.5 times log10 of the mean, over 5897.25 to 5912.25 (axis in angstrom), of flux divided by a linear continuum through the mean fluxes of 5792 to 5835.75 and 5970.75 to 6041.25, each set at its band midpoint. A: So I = 0.04 mag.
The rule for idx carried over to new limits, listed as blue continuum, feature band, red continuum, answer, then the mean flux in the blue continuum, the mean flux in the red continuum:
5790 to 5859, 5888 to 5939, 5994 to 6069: 0.041 mag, 12.3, 11.6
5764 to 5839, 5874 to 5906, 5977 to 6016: 0.069 mag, 12.3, 11.6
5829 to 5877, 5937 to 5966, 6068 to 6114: -0.034 mag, 12.1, 11.3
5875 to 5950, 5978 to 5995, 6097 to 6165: -0.009 mag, 11.6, 11.4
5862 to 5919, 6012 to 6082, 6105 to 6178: -0.012 mag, 11.5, 11.4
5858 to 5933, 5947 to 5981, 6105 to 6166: -0.056 mag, 11.6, 11.4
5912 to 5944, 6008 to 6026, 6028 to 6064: 0.017 mag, 11.8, 11.7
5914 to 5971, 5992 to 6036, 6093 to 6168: 0.025 mag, 12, 11.4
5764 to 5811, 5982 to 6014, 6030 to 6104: 0.010 mag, 12.3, 11.5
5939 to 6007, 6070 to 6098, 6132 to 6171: 0.035 mag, 11.9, 11.4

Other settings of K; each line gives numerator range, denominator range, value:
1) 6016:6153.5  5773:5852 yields 0.93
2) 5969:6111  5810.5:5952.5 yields 0.97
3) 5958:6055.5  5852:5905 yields 1.02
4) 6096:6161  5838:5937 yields 0.97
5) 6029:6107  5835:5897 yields 0.97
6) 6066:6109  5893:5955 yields 0.96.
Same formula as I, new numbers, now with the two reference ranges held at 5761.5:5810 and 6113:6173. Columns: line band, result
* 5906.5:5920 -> 0.02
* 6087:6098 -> 0.05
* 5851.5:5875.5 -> 0.02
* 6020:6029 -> 0.04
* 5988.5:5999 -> 0.05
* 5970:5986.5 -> -0.01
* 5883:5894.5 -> 0.10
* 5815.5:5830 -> 0.01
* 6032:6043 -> 0.00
